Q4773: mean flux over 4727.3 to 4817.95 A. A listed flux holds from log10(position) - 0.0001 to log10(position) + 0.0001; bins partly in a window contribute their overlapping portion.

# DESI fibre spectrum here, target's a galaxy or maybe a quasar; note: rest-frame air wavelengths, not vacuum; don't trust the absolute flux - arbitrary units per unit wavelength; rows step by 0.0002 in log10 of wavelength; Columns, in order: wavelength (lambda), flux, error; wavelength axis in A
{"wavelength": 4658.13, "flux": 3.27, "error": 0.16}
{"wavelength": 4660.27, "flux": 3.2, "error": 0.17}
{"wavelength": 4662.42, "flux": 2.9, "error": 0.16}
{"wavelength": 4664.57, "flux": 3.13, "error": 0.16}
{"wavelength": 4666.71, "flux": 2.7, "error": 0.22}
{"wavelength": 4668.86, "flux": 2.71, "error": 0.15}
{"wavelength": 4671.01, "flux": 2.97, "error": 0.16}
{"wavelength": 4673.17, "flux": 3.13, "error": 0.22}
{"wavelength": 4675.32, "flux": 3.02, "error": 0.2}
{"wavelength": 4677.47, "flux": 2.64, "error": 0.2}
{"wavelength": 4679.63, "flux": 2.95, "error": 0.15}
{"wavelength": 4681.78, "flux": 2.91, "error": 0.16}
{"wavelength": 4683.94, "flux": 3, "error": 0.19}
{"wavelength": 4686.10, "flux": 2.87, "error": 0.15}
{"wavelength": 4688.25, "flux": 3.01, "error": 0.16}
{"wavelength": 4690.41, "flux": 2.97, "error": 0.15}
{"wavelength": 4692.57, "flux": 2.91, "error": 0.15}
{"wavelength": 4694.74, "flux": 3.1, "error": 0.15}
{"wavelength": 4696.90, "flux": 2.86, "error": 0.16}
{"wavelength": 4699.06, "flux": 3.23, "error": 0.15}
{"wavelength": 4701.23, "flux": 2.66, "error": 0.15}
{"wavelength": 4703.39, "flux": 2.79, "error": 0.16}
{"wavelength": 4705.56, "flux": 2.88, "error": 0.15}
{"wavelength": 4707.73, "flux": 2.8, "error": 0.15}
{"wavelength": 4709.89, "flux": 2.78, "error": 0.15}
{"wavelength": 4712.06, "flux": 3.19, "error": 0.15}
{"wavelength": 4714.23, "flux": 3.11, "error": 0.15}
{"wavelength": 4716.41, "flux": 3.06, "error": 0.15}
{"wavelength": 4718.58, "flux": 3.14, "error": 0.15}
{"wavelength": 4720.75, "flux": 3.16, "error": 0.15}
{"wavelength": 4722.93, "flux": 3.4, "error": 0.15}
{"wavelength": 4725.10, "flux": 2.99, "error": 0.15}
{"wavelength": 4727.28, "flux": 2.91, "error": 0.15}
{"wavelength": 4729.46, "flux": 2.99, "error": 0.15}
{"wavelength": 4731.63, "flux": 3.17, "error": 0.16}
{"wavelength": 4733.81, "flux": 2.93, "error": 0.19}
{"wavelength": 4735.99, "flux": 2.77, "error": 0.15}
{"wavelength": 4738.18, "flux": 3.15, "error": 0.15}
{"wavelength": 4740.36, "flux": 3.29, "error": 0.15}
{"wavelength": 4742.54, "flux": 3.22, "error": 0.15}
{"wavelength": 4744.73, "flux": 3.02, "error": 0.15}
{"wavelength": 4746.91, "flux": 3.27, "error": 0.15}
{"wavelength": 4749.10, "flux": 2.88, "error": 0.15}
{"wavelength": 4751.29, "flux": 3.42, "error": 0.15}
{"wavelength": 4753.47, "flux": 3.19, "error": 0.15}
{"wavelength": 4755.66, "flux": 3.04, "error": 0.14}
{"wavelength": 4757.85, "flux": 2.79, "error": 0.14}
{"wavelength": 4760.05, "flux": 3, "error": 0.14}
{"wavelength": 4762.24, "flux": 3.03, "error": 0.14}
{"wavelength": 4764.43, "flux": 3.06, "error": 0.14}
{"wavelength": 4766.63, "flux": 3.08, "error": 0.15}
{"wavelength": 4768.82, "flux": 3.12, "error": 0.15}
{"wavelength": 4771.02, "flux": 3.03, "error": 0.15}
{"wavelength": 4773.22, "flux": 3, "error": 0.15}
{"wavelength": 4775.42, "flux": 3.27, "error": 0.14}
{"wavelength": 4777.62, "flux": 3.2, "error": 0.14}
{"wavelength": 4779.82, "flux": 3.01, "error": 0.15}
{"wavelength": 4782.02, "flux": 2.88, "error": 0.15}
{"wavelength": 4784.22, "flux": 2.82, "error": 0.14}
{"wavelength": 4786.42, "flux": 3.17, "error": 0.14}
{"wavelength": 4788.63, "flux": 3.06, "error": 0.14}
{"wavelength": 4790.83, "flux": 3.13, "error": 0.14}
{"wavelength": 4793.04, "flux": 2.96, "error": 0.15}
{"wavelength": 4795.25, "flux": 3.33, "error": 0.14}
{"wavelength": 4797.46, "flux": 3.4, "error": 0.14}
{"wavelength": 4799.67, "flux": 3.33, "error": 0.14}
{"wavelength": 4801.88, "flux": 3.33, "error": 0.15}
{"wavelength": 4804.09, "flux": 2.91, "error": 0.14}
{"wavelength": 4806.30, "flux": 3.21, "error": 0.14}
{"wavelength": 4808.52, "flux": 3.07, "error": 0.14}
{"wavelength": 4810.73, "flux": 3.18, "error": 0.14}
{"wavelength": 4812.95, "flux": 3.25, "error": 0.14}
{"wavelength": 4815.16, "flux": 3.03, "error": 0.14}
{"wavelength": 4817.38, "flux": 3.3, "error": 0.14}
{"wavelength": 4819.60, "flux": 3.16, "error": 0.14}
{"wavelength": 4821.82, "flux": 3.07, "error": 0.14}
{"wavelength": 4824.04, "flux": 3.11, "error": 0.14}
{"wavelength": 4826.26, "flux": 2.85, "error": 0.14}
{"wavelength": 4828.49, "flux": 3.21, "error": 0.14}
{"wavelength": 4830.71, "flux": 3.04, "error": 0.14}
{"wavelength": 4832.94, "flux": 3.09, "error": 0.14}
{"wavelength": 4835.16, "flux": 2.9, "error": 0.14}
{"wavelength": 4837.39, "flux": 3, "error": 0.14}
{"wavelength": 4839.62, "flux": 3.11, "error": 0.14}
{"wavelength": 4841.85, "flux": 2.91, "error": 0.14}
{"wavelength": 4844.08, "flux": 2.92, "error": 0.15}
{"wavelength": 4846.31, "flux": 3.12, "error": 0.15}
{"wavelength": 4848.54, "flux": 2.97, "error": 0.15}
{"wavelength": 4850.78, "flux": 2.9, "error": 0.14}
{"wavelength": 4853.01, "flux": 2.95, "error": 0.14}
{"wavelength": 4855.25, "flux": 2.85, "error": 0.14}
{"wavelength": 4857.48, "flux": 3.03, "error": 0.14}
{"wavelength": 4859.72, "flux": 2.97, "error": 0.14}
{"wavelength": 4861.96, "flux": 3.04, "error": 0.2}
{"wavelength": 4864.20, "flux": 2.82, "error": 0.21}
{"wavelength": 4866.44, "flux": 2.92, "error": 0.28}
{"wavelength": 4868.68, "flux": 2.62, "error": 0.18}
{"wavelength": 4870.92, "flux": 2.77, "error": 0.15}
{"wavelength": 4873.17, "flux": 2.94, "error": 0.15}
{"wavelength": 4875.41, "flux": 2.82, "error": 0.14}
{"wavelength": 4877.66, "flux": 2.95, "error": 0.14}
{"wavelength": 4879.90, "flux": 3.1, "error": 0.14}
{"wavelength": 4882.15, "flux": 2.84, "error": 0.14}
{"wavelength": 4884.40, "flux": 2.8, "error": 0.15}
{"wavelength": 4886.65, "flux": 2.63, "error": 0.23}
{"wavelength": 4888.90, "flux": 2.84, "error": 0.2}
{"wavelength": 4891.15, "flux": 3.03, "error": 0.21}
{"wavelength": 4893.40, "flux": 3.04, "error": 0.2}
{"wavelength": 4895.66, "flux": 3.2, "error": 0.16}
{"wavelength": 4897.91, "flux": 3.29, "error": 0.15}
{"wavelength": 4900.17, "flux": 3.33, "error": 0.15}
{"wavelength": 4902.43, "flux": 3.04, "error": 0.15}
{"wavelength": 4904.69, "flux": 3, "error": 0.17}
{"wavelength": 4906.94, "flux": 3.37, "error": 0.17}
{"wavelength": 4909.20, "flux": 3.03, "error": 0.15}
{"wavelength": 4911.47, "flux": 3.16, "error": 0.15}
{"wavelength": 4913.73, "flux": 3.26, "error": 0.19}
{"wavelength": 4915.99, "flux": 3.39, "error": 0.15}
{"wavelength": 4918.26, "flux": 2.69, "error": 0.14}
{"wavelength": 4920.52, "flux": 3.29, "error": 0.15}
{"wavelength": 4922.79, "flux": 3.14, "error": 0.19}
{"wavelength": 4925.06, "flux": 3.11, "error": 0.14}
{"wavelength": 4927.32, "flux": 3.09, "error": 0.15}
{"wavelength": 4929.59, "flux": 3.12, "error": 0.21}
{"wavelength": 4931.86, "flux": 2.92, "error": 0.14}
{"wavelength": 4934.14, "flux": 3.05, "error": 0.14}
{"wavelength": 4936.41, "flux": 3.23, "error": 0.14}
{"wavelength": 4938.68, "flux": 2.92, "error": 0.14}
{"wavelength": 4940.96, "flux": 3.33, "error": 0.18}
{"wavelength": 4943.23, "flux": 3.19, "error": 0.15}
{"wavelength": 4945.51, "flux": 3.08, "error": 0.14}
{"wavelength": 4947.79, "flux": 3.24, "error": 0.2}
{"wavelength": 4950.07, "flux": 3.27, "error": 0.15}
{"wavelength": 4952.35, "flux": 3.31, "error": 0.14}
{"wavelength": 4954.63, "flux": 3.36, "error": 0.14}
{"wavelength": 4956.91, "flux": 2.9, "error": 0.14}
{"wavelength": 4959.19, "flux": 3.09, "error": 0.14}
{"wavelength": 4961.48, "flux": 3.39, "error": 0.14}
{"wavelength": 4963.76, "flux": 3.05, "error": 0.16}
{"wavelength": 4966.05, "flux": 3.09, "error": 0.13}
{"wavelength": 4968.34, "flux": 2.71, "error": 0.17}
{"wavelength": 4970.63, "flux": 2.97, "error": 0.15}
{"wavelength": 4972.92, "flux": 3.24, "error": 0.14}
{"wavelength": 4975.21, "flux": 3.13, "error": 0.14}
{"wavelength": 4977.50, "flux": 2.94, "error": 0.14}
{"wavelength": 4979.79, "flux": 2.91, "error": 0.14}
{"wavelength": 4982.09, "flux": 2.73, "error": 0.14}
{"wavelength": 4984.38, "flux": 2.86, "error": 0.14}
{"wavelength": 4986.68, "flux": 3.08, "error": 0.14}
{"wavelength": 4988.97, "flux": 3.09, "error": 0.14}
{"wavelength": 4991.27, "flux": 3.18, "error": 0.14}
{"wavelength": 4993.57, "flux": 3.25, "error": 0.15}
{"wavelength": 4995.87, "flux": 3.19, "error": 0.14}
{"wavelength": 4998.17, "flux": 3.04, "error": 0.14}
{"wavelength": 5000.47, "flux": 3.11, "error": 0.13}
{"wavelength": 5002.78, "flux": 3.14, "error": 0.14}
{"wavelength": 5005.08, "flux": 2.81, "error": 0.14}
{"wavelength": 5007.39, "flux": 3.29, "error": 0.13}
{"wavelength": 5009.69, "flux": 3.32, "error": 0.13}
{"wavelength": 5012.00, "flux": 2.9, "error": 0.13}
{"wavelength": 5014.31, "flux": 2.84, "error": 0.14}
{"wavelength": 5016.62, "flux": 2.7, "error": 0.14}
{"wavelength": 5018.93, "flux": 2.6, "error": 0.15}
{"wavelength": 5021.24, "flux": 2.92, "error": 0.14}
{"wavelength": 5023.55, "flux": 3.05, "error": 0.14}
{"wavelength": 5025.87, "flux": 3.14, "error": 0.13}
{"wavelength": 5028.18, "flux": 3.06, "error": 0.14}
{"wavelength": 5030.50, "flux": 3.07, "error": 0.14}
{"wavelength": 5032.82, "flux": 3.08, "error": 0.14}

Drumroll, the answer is 3.1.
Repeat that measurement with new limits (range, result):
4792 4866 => 3.07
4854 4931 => 3.02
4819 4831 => 3.07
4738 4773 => 3.1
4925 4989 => 3.08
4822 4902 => 2.97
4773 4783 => 3.08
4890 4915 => 3.16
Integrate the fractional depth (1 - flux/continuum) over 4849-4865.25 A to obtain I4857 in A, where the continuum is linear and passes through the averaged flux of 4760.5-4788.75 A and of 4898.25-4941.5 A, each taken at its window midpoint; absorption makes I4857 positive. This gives 0.8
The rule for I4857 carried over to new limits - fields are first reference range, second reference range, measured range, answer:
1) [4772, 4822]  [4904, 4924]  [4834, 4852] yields 0.9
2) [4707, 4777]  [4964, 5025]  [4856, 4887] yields 1.6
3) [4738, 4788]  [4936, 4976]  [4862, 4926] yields 2.1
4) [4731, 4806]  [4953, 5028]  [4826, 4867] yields 1.2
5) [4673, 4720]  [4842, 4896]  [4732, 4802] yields -3.8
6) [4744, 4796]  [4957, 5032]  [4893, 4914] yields -0.9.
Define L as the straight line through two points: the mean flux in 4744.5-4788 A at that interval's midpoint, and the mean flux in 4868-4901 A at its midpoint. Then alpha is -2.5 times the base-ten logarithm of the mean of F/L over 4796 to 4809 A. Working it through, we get -0.07 mag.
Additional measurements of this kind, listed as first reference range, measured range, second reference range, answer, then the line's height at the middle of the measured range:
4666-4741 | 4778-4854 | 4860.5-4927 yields -0.03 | 3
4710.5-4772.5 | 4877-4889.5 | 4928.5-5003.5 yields 0.08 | 3.09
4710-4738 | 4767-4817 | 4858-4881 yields -0.05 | 2.98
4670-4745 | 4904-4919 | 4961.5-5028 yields -0.05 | 3.01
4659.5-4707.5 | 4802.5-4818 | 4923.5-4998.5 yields -0.05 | 3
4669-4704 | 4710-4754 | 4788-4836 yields -0.03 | 3.01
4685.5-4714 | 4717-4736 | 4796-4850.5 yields -0.04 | 2.97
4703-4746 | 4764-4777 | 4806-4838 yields -0.01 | 3.07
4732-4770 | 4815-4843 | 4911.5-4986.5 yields 0.01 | 3.08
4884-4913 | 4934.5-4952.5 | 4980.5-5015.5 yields -0.04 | 3.06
